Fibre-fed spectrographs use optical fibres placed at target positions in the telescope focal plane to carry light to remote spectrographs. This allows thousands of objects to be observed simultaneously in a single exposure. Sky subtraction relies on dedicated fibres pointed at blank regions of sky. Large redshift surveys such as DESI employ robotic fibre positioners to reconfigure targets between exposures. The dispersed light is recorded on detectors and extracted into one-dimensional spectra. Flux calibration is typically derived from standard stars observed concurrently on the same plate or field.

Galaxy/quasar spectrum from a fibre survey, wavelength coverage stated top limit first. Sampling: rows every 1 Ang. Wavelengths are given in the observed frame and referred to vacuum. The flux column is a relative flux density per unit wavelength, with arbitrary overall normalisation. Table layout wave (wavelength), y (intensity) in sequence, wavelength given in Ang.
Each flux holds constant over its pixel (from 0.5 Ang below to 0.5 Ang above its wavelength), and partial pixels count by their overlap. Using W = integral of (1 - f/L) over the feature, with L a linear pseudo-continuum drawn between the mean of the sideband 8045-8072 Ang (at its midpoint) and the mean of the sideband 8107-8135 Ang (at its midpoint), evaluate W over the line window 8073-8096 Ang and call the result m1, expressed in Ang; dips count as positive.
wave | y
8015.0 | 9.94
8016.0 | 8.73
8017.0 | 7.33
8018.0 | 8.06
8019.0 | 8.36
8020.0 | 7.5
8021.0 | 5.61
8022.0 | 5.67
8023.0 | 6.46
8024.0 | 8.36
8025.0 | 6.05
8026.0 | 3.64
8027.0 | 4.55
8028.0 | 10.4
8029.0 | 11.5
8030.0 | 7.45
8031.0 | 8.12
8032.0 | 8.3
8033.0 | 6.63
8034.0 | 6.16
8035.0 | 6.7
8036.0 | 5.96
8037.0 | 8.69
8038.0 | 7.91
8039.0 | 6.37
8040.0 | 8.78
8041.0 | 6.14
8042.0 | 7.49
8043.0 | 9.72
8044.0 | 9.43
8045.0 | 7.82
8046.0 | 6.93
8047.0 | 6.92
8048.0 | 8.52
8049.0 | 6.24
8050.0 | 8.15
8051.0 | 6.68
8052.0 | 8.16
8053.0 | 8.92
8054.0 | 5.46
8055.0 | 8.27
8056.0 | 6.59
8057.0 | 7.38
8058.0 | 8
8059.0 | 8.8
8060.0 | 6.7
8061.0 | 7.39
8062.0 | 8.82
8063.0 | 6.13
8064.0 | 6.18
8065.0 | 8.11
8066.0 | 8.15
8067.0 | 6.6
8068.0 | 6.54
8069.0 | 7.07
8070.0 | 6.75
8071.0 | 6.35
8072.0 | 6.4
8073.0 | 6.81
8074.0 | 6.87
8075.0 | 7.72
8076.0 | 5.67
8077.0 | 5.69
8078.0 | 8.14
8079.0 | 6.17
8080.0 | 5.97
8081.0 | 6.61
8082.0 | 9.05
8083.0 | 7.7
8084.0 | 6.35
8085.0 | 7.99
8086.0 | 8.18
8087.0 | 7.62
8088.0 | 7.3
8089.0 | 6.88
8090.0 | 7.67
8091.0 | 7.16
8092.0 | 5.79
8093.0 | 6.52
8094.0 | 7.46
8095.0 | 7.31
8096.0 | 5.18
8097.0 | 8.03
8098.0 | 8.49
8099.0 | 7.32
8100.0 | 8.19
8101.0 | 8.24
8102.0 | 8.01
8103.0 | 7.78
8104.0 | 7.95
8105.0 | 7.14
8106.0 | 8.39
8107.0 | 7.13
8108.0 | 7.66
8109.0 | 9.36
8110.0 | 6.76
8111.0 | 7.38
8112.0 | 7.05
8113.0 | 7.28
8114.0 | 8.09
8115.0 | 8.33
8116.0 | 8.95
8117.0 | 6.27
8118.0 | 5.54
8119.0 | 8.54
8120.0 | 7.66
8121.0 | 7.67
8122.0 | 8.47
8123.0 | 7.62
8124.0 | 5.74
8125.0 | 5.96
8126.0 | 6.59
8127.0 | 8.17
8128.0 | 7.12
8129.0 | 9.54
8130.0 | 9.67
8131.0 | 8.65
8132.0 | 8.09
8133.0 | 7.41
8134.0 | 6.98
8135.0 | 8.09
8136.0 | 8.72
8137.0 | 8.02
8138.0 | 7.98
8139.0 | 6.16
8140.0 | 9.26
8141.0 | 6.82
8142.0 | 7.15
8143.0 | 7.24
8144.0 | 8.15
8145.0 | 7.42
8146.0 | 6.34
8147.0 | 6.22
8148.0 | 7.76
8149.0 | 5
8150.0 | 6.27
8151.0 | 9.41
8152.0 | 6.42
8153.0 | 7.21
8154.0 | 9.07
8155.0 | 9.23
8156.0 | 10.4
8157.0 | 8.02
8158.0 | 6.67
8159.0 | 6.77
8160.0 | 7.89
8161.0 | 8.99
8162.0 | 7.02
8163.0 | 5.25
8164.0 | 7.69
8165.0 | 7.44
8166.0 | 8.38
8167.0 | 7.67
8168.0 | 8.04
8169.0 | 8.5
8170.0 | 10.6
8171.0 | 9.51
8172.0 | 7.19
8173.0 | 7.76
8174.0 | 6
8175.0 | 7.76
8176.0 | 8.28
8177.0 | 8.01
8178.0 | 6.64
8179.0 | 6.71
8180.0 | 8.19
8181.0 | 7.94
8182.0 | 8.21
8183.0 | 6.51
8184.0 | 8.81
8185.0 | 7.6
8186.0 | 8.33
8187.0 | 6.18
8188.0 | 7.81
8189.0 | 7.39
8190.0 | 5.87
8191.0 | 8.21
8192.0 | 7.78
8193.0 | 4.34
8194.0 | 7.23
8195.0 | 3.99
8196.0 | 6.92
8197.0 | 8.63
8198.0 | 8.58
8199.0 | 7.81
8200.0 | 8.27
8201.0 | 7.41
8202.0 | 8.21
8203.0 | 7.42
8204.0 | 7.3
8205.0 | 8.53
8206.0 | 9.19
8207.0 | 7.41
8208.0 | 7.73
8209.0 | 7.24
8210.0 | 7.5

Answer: 1.3 Ang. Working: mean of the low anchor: 7.29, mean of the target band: 7.04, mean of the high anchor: 7.65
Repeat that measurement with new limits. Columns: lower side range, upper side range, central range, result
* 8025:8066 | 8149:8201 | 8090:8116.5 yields -0.1 Ang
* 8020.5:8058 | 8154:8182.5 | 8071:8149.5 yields 2.7 Ang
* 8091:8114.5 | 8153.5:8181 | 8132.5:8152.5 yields 1.1 Ang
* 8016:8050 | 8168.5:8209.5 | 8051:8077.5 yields 1.2 Ang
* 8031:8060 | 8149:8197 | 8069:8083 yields 1.3 Ang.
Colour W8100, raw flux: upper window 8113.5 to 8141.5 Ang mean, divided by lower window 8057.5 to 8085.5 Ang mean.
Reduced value 1.09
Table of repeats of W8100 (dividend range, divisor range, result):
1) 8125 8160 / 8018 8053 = 1.03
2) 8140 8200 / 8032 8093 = 1.04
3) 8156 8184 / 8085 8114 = 1.04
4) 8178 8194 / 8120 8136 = 0.94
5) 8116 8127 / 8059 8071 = 1.00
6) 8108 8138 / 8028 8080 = 1.04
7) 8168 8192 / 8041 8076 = 1.05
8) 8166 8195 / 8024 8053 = 1.01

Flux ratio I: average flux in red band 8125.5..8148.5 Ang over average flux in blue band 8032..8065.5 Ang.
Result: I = 1.0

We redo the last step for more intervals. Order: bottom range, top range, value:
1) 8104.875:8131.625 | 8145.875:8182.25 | 1.00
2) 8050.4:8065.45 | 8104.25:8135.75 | 1.03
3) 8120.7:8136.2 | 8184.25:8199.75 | 0.92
